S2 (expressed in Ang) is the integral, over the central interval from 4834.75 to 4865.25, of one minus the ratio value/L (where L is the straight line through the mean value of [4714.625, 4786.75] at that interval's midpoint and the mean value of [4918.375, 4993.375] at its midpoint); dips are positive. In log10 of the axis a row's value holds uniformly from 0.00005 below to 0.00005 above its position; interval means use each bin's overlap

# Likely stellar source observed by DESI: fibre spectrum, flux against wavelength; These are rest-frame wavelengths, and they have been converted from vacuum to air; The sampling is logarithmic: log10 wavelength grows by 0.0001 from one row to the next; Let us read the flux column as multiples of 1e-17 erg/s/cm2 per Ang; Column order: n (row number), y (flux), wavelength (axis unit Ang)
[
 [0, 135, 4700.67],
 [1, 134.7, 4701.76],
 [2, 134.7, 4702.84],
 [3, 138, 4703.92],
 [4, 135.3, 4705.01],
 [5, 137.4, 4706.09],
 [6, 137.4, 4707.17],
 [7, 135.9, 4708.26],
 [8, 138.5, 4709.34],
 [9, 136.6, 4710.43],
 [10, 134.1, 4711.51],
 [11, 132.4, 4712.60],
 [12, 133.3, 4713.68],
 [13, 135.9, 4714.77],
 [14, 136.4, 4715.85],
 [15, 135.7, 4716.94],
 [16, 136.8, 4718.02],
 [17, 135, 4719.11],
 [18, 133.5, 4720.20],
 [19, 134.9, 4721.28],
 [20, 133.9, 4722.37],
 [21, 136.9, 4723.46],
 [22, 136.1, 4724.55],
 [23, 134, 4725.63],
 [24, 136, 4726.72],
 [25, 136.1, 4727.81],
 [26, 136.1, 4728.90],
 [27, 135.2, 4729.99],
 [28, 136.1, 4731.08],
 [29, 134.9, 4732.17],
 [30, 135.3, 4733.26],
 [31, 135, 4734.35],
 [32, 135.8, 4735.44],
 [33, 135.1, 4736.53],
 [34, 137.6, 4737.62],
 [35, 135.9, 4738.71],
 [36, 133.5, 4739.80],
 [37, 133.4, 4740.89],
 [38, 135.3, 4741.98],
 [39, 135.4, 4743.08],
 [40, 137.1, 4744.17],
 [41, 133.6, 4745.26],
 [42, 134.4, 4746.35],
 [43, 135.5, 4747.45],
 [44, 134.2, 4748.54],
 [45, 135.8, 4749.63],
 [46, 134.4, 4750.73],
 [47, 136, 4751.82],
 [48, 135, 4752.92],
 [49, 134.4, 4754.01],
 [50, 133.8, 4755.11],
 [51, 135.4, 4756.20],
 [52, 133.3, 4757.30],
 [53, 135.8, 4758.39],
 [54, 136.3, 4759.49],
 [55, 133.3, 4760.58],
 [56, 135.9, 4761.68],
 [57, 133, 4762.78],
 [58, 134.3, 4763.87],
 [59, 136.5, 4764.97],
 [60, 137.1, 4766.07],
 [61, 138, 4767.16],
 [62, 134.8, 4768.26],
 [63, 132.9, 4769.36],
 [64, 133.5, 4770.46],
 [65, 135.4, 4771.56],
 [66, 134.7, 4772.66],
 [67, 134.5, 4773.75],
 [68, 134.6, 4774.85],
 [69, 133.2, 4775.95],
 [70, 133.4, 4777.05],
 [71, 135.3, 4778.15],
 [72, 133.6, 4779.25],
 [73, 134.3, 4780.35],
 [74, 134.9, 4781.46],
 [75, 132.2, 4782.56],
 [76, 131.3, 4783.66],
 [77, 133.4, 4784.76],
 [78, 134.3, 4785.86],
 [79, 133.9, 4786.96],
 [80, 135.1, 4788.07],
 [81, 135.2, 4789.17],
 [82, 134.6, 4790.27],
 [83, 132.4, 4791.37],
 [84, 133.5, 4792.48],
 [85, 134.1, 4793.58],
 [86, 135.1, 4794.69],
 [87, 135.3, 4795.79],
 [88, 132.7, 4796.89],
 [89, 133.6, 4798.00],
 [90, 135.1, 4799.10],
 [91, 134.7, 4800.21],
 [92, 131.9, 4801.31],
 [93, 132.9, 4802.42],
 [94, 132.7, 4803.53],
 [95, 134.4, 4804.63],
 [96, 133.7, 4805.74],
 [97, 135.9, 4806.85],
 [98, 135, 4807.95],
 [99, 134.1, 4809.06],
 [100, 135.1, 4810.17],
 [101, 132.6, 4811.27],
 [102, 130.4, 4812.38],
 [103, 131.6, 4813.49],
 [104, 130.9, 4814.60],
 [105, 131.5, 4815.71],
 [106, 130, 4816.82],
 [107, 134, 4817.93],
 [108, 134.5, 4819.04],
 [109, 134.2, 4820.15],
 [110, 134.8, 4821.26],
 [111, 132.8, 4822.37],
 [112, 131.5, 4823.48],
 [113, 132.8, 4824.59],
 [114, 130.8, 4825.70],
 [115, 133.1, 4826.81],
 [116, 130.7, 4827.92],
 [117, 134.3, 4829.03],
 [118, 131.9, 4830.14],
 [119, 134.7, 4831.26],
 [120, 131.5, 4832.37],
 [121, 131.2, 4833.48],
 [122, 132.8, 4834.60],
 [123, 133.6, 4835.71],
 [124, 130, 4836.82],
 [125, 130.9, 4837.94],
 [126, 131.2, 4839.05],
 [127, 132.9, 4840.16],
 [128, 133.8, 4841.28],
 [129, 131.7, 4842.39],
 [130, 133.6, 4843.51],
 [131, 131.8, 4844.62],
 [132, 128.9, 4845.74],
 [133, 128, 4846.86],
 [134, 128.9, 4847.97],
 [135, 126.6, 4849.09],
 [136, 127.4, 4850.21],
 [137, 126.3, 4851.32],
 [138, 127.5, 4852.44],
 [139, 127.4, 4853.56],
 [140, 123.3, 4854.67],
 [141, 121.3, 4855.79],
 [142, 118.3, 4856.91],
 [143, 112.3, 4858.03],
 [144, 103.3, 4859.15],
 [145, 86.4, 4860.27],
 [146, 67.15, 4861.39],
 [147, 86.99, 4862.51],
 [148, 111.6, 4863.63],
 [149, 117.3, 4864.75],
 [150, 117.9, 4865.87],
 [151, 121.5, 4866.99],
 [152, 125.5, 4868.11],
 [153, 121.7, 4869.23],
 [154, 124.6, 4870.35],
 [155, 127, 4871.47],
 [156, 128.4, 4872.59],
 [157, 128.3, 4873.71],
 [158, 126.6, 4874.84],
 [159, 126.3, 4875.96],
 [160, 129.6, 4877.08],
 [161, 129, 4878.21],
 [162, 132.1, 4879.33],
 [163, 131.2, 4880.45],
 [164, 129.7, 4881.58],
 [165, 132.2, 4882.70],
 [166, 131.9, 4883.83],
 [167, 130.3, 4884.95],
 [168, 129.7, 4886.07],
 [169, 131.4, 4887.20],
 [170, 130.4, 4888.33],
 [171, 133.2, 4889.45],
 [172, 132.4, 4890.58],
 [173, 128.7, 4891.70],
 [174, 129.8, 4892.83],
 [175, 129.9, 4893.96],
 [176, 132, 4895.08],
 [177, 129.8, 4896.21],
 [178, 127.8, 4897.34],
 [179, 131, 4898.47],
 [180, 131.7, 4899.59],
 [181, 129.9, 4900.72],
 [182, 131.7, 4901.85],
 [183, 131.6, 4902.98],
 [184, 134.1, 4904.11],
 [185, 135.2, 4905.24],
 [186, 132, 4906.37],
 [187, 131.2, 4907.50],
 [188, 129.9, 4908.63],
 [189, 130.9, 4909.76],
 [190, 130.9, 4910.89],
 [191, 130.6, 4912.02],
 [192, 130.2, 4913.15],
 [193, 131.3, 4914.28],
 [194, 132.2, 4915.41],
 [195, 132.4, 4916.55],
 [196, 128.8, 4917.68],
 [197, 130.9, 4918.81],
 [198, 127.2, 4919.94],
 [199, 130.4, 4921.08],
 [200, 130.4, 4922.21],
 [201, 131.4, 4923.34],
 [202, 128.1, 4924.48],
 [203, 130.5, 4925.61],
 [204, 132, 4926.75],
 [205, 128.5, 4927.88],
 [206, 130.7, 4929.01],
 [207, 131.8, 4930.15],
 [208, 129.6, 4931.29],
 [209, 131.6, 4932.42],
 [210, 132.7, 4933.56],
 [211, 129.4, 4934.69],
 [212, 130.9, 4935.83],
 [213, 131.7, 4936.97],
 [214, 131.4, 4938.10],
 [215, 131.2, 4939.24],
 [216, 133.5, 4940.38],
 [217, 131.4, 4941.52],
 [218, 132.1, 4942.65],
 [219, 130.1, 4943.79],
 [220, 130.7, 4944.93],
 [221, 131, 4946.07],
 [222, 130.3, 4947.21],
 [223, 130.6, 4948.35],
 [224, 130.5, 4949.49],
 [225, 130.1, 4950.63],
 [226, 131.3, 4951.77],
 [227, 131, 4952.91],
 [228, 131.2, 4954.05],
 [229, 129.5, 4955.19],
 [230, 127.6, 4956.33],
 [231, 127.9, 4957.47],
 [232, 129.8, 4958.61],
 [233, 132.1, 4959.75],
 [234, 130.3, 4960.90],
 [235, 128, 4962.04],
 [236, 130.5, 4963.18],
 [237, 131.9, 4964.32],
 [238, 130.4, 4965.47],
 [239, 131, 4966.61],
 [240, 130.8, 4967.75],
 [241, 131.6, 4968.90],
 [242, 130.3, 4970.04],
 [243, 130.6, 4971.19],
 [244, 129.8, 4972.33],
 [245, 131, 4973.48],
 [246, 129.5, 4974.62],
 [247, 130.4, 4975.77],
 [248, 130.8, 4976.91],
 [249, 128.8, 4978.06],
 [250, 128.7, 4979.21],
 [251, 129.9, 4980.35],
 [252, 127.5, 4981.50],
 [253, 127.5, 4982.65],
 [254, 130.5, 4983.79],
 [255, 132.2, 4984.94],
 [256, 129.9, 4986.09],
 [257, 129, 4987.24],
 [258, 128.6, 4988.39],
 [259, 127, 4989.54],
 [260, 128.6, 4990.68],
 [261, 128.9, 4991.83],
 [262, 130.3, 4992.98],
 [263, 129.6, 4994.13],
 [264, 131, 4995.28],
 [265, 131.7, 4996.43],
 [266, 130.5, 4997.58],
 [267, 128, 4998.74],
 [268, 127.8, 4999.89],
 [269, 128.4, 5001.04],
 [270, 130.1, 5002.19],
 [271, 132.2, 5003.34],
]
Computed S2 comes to 2.7 Ang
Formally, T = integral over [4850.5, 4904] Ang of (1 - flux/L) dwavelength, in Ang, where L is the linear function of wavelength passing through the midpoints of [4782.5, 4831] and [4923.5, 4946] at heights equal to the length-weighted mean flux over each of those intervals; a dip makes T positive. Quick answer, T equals 3.3 Ang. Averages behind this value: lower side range 133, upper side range 131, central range 124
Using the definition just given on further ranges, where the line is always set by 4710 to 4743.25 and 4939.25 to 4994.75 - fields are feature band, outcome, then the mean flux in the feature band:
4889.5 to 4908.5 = 0.05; 131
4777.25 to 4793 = 0.02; 134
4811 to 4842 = 0.18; 132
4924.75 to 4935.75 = 0.02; 131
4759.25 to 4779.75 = -0.06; 135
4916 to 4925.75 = 0.08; 130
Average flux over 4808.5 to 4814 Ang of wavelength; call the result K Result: 133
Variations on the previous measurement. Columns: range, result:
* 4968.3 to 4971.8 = 131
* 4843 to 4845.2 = 133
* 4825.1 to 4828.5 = 132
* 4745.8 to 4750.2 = 135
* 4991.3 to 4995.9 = 130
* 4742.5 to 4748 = 135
